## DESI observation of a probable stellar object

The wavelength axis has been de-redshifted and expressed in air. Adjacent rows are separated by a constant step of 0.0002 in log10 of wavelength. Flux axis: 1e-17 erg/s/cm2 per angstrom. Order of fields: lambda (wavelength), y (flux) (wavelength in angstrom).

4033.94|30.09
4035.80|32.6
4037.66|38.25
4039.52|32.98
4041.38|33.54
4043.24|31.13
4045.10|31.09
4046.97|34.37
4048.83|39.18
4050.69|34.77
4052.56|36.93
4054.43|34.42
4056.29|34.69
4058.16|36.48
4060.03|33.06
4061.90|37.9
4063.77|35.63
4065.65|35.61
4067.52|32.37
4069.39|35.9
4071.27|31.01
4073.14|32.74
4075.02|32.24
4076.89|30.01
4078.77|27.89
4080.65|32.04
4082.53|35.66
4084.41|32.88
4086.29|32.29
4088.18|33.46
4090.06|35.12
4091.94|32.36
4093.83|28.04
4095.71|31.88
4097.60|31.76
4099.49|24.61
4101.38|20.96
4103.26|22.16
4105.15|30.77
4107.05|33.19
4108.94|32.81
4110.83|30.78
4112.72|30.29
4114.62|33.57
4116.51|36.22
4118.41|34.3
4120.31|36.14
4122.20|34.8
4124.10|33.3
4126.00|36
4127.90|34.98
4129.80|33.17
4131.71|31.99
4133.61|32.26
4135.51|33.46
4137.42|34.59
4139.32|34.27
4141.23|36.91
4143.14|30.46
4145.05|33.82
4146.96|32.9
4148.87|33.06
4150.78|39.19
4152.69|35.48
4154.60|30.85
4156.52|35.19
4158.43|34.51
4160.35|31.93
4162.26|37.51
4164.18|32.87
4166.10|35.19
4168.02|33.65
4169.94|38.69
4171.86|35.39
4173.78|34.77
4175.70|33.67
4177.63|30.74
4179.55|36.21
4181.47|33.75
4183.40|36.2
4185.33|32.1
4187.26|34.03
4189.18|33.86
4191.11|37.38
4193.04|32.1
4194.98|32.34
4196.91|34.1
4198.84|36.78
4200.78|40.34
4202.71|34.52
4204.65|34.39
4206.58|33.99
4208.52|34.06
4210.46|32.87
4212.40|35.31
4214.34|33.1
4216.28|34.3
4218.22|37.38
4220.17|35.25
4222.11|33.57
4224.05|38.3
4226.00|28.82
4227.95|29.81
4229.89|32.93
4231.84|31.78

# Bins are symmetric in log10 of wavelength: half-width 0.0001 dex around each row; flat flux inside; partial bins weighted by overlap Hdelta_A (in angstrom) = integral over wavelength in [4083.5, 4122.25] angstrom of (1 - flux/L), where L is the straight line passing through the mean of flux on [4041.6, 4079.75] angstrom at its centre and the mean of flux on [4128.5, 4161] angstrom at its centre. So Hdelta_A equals 2.9 angstrom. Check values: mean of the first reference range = 33.9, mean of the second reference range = 33.8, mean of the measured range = 31.3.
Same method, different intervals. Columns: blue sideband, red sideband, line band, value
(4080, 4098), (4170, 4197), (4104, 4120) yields 0.11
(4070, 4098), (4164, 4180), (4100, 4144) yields 0.96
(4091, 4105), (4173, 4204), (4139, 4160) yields -1.75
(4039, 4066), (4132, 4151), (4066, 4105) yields 4.09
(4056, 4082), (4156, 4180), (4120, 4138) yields 0.07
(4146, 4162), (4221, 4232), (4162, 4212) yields -1.64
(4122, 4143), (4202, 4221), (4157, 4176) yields -0.37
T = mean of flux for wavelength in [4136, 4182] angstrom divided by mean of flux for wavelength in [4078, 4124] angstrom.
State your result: 1.09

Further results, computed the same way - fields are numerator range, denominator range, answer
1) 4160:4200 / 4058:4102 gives 1.07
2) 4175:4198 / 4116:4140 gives 0.99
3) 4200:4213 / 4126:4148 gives 1.04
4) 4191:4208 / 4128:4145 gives 1.04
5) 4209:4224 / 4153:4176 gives 1.01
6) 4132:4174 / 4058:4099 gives 1.05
